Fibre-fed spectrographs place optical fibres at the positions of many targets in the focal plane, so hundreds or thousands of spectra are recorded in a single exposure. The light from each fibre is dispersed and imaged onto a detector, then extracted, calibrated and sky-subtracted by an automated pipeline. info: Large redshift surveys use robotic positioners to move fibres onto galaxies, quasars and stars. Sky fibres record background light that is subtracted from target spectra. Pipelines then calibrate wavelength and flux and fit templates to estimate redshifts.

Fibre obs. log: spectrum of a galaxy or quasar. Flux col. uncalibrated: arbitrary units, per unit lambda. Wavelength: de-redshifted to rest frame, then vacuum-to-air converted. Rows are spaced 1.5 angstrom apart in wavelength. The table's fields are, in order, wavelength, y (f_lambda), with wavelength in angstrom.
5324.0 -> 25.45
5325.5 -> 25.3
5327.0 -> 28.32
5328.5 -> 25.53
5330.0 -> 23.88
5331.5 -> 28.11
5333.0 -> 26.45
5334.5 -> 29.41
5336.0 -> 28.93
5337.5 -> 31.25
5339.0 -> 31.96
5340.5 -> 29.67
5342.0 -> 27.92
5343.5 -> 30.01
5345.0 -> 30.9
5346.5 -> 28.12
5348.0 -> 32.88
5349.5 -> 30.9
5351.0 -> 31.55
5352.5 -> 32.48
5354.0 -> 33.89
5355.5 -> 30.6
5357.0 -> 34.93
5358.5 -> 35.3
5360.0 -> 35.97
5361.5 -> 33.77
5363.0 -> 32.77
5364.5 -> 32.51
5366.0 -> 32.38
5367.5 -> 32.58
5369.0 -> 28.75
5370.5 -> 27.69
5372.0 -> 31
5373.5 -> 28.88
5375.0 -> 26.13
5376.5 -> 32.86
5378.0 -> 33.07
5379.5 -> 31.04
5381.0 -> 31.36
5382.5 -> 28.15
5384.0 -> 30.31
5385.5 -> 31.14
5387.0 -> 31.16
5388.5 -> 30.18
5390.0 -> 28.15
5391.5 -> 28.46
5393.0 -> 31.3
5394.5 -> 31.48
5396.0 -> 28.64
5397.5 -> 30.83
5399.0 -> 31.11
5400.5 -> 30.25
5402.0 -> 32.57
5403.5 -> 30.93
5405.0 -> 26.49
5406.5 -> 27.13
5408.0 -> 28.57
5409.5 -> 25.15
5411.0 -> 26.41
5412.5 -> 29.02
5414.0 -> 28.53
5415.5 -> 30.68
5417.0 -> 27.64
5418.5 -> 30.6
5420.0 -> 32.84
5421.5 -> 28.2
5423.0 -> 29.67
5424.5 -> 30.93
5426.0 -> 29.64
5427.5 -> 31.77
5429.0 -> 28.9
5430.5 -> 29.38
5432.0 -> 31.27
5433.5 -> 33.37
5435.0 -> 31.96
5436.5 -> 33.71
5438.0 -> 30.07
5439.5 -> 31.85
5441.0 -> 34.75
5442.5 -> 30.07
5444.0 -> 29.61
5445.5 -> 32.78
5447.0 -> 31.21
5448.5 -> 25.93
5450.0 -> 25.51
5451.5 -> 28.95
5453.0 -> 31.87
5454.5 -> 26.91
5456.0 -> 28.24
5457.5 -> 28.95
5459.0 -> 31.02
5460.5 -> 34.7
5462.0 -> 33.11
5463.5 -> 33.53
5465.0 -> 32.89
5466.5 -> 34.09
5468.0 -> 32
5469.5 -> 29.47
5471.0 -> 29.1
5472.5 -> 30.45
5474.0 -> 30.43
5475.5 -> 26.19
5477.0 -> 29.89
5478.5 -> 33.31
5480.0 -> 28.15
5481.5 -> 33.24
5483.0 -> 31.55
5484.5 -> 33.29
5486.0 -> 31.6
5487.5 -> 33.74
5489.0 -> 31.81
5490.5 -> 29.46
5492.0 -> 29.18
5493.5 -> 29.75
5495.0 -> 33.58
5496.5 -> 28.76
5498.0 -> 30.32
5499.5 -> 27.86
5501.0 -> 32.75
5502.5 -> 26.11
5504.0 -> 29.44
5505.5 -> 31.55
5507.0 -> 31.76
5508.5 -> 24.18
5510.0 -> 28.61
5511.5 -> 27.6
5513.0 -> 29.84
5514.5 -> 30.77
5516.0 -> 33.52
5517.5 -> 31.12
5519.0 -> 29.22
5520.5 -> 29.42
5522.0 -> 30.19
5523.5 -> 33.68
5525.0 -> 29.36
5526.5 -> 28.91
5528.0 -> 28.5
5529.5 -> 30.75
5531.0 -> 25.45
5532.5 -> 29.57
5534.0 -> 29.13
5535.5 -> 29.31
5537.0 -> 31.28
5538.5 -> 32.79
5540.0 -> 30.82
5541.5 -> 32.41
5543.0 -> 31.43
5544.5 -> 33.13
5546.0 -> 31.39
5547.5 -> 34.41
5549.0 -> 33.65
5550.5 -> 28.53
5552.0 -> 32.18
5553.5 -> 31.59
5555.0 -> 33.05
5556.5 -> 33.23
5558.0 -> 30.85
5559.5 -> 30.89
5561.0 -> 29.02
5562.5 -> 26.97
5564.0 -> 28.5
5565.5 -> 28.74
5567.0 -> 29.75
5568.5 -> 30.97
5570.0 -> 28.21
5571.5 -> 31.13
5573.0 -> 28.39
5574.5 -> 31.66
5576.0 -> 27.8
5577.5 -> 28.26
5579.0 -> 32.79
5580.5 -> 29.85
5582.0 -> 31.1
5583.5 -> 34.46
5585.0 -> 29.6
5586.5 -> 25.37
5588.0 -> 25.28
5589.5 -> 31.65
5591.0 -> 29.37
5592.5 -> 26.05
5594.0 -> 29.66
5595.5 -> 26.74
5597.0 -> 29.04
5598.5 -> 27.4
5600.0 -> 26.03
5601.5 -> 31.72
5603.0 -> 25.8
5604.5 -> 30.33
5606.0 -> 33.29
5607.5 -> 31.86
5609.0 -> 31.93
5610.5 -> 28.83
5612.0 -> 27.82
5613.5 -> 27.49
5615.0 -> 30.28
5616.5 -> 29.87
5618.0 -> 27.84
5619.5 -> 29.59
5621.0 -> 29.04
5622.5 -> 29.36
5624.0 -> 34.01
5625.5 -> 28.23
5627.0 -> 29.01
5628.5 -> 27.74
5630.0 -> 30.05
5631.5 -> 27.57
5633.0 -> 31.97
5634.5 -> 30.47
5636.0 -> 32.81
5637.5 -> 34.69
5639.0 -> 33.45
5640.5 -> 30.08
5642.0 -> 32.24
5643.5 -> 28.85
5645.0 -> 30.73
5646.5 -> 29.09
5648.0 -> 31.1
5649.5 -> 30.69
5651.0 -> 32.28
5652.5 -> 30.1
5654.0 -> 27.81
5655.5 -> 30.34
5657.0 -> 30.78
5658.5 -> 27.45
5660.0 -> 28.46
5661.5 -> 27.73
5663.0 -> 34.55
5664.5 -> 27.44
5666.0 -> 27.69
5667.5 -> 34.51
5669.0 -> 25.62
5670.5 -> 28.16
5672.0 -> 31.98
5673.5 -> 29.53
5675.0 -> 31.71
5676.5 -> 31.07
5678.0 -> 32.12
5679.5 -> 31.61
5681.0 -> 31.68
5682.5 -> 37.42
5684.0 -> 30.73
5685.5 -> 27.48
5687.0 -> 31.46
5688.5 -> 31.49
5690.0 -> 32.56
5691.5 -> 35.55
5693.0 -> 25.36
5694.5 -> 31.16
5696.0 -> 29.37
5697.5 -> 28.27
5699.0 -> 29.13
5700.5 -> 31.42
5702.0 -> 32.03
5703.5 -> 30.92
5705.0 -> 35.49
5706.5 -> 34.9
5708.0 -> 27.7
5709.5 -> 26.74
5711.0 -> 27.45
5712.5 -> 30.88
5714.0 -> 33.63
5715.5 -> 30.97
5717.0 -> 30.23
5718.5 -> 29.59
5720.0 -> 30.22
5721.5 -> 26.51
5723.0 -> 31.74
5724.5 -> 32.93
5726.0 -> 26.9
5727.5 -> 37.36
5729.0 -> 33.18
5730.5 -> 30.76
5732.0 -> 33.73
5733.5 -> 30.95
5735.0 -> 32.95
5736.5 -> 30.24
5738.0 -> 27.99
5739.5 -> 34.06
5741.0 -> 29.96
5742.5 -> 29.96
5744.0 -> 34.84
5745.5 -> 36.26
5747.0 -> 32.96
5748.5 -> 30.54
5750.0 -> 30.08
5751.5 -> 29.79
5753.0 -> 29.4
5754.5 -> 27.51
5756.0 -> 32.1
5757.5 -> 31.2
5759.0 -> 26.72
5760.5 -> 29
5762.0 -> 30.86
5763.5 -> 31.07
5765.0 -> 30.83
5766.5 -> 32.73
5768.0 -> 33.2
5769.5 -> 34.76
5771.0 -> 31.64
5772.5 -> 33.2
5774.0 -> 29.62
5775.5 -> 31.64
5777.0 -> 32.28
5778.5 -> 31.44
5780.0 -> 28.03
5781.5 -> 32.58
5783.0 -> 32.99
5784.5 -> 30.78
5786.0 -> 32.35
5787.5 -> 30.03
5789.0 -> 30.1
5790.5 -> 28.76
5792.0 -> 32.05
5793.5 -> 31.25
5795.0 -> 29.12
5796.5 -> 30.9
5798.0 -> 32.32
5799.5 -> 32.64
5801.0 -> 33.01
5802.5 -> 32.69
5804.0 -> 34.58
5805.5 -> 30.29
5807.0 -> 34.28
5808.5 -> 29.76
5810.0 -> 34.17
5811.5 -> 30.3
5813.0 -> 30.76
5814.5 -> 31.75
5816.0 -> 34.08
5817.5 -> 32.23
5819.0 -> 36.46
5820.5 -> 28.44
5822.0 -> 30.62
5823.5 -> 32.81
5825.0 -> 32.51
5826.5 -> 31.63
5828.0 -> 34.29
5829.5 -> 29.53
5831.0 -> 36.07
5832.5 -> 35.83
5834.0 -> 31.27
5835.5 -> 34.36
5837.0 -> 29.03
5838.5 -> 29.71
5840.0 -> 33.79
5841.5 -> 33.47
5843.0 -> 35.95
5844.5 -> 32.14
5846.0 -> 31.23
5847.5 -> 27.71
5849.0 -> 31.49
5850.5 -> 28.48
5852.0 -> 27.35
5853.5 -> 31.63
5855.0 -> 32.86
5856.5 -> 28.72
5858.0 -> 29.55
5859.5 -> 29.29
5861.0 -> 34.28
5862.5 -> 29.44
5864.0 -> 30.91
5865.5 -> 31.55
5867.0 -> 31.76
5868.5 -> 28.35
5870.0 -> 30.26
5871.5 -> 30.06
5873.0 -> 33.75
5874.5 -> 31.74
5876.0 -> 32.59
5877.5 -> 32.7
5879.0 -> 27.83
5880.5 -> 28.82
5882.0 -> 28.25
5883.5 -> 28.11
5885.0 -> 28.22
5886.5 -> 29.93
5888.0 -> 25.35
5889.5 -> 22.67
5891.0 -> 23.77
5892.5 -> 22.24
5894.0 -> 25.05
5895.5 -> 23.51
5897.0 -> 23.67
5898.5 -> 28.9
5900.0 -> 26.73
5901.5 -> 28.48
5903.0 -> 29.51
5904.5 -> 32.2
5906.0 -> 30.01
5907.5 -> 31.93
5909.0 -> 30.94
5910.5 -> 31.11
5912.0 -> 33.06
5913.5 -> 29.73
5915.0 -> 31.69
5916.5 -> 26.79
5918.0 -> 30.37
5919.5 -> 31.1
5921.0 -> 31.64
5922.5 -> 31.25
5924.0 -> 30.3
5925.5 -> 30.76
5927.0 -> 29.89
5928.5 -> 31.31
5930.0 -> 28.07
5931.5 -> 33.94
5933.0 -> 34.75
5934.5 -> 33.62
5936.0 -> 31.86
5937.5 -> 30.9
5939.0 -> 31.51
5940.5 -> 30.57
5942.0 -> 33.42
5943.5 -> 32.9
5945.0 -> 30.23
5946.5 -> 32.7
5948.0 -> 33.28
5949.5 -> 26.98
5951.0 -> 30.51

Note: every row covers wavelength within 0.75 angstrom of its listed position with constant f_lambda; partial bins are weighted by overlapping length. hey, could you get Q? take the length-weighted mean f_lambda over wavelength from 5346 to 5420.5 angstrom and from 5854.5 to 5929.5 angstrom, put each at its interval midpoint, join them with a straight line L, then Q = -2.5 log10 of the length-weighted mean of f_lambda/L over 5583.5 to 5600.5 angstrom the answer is 0.07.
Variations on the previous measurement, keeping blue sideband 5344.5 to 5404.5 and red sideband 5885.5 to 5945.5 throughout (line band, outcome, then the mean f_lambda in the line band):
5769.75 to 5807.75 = -0.06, 31.6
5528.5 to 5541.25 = 0.03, 30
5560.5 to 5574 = 0.05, 29.1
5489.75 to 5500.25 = 0.03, 29.8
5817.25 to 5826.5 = -0.08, 32.1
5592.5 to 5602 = 0.09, 28.2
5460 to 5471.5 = -0.05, 32.4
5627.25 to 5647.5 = -0.01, 30.7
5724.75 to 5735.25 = -0.07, 32.3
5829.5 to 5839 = -0.09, 32.5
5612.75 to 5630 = 0.04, 29.3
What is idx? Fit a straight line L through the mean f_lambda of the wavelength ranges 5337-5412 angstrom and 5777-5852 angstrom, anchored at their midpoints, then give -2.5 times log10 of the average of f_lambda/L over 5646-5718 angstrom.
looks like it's 0.03 mag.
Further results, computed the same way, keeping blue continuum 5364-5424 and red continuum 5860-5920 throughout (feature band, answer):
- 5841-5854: -0.06 mag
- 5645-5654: -0.03 mag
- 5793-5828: -0.10 mag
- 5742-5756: -0.07 mag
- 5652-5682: -0.02 mag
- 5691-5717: -0.04 mag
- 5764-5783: -0.09 mag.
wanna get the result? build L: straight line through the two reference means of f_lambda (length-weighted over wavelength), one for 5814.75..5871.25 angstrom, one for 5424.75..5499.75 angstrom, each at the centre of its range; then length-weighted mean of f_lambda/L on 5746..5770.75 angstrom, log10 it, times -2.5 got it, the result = 0.02 mag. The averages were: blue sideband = 30.8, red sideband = 31.6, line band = 30.9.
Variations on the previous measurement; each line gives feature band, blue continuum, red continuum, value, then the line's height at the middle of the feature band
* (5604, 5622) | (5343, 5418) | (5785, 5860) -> 0.05 mag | 31.1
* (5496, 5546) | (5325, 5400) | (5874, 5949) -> 0.01 mag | 30.2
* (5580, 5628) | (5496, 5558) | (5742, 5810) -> 0.05 mag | 30.7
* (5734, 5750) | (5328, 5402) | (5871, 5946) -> -0.07 mag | 30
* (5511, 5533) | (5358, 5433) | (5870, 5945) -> 0.01 mag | 30.1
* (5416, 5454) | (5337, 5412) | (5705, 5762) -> 0.01 mag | 30.7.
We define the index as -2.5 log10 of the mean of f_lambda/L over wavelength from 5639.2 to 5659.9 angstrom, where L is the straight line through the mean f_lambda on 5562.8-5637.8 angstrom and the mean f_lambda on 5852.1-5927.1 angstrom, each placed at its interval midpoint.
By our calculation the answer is -0.02 mag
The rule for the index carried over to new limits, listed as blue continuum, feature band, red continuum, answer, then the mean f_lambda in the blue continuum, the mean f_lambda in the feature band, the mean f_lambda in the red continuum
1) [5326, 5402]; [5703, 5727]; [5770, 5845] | 0.042 mag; 30.5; 30.5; 32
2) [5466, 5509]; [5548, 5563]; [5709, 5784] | -0.017 mag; 30.5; 31.1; 31.1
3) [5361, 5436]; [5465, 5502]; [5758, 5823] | -0.014 mag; 30.2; 30.8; 31.5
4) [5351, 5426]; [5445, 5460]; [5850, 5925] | 0.043 mag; 30.5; 29.2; 29.4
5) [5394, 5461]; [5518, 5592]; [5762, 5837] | 0.014 mag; 30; 30.3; 32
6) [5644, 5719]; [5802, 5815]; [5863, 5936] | -0.073 mag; 30.5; 32.1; 29.6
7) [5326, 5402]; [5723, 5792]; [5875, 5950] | -0.050 mag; 30.5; 31.4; 29.7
